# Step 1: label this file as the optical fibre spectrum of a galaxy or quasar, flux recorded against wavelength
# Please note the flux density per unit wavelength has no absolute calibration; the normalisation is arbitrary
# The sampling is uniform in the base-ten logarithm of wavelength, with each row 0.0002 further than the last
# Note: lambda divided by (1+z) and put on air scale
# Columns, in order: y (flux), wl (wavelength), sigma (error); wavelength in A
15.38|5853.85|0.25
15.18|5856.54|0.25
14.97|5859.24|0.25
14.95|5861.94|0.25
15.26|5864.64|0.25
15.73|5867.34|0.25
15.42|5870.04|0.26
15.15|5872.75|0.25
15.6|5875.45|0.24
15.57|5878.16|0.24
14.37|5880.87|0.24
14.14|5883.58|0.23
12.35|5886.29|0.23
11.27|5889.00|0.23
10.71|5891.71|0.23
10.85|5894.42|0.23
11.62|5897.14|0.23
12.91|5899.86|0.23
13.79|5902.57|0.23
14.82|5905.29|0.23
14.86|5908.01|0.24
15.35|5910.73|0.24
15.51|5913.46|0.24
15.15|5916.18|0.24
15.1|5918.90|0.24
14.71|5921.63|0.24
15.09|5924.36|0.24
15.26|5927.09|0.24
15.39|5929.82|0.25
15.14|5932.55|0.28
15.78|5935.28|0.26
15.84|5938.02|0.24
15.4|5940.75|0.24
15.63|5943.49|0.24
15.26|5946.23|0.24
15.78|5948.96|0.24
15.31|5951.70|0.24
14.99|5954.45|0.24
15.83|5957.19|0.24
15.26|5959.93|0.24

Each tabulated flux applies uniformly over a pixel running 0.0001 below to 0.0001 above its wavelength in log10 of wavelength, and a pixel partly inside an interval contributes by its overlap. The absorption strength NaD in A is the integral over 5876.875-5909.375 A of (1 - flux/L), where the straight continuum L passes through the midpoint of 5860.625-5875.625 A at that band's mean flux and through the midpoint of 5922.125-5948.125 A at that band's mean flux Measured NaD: 4.8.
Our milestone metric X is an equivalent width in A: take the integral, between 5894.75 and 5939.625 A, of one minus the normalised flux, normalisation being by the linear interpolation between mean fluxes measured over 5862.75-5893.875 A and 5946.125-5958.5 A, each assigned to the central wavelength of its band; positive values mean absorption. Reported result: 0.4 A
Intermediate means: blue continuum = 14.1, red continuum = 15.5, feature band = 14.7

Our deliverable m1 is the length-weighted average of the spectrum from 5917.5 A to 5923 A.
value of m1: 14.9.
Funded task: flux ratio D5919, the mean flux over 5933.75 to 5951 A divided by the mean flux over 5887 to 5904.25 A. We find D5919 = 1.31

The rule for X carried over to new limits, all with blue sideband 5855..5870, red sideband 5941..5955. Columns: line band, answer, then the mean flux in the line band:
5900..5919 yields 0.7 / 14.8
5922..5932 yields 0.1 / 15.2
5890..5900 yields 2.6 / 11.3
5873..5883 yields 0.1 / 15.1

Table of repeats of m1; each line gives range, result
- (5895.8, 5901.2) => 12.3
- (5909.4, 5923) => 15.2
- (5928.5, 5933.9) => 15.3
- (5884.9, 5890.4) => 11.8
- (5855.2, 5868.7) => 15.2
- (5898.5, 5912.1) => 14.3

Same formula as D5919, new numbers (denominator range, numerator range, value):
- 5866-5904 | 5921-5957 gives 1.14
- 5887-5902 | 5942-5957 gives 1.33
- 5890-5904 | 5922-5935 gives 1.27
